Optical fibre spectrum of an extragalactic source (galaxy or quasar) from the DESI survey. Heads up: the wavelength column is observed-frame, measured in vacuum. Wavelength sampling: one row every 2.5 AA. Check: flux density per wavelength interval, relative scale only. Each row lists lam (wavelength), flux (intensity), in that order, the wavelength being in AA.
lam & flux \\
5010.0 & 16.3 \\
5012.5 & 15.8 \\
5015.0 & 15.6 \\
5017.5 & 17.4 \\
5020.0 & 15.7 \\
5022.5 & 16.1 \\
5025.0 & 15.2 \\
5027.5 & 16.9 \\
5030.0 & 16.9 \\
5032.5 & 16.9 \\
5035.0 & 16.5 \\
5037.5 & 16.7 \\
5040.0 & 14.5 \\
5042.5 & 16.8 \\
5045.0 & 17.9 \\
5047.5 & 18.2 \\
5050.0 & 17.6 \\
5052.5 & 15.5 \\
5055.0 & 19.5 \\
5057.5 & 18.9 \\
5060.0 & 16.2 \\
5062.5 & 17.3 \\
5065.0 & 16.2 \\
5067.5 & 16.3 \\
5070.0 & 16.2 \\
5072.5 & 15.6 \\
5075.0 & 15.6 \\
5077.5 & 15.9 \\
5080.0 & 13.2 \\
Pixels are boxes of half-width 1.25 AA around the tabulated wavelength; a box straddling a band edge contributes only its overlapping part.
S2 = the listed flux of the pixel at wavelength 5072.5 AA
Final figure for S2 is 15.6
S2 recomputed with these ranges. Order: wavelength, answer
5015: 15.6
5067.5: 16.3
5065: 16.2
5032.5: 16.9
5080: 13.2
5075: 15.6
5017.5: 17.4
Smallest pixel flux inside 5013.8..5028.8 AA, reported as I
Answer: 15.2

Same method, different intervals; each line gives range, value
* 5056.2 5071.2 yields 16.2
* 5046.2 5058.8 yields 15.5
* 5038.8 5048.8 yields 14.5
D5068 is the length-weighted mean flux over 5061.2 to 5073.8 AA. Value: 16.3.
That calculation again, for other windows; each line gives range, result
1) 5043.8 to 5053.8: 17.3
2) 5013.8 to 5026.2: 16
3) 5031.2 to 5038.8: 16.7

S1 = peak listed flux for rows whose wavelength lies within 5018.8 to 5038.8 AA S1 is 16.9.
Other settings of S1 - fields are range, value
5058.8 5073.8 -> 17.3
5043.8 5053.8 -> 18.2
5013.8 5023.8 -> 17.4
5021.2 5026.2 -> 16.1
